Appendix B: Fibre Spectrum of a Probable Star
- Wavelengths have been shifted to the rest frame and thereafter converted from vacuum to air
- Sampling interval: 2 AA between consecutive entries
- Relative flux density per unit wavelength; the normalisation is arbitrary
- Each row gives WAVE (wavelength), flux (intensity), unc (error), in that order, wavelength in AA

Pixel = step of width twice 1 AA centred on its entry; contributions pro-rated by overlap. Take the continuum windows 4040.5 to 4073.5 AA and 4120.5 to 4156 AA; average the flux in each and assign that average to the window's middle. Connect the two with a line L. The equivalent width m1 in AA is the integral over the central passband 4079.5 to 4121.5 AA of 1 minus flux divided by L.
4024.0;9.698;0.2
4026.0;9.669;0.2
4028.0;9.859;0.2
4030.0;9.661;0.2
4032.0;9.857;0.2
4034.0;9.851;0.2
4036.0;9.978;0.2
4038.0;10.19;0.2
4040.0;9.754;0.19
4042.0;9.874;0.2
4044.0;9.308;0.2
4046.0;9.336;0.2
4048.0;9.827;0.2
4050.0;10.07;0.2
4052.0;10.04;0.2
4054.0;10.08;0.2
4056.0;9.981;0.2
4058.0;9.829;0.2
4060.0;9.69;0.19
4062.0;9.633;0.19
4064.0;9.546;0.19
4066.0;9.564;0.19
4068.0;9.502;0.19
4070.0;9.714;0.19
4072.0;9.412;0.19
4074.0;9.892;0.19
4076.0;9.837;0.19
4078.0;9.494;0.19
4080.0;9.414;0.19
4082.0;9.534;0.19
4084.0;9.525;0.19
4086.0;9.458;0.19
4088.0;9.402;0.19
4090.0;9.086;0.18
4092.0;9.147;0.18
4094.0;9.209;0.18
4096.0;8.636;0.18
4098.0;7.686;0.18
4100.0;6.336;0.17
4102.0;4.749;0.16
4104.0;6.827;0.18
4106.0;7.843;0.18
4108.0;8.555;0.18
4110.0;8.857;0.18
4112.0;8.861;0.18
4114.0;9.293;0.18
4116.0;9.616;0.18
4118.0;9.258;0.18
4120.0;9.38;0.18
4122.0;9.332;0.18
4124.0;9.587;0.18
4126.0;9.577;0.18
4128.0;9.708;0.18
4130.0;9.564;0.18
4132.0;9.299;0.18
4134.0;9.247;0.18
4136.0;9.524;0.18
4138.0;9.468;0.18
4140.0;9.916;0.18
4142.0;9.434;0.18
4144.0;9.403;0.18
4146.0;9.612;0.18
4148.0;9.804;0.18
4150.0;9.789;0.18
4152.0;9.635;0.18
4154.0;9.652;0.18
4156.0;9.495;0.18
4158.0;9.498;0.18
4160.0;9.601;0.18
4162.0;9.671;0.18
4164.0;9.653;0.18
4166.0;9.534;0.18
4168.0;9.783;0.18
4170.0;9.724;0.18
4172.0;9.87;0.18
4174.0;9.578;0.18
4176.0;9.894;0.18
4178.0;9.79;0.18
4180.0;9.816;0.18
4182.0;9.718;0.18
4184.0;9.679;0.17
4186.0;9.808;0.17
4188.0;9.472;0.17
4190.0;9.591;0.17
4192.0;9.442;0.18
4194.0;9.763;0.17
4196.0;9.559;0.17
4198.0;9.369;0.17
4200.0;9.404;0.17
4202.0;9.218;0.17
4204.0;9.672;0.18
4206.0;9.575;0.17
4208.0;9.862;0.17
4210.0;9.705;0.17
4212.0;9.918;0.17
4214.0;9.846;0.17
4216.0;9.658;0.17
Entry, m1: 4.5 AA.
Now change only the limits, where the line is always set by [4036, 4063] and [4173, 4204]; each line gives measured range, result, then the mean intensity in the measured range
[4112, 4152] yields 0.8 AA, 9.5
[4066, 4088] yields 0.5 AA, 9.57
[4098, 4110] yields 3.3 AA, 7.1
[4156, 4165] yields 0.1 AA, 9.59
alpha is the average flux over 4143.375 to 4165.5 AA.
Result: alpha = 9.62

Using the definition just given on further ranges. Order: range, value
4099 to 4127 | 8.43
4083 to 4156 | 9.01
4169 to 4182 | 9.77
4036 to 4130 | 9.22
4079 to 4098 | 9.18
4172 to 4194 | 9.69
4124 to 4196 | 9.63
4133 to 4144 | 9.51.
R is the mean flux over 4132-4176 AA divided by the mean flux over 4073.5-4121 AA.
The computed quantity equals 1.1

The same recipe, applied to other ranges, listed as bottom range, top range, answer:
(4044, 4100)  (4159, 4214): 1.02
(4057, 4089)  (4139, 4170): 1.00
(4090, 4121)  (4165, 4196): 1.17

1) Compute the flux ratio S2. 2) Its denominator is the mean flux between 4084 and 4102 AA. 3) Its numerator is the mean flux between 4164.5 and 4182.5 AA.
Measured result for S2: 1.15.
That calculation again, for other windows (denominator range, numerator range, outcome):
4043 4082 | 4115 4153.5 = 0.98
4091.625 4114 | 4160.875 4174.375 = 1.23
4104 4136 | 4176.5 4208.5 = 1.05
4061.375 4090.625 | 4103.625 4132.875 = 0.95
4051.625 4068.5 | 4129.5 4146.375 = 0.97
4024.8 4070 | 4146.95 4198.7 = 0.99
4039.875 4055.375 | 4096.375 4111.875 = 0.76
